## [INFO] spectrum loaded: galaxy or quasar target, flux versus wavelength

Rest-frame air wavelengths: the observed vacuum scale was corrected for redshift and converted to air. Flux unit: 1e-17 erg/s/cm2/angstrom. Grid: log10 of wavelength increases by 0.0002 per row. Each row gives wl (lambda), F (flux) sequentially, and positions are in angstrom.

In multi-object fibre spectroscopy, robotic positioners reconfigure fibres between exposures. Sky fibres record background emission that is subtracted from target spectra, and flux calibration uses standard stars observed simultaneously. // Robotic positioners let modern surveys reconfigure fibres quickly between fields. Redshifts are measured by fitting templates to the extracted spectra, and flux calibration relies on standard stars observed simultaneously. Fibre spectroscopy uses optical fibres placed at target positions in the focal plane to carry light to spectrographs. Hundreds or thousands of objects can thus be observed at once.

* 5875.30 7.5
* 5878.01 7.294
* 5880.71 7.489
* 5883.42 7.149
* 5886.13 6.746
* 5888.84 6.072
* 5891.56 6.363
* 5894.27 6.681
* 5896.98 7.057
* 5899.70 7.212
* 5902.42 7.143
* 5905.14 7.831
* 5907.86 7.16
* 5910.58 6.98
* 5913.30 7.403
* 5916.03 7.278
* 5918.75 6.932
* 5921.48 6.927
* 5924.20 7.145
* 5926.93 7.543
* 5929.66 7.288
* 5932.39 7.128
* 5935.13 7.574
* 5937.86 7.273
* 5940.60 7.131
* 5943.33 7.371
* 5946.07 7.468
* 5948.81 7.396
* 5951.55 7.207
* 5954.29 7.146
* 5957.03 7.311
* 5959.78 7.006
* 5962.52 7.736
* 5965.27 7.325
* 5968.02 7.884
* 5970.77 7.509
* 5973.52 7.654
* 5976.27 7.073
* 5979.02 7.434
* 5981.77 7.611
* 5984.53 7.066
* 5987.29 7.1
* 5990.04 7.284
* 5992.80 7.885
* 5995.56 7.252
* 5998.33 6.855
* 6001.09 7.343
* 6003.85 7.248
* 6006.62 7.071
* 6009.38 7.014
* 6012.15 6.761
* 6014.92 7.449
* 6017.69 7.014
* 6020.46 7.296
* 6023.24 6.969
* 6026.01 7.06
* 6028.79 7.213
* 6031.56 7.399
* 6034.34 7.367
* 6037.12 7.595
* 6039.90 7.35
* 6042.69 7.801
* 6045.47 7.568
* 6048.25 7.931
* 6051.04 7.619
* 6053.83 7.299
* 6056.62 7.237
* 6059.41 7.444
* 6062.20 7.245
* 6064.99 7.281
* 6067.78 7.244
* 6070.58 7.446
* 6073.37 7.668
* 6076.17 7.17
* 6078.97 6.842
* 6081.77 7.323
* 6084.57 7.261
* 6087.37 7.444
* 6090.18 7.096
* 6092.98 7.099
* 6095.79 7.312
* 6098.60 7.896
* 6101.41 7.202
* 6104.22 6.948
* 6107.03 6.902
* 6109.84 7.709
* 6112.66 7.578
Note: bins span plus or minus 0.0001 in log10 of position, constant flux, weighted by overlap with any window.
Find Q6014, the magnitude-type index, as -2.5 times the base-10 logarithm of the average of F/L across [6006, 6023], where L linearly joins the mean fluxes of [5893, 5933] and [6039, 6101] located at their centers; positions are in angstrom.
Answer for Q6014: 0.033 mag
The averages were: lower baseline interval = 7.18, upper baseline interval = 7.39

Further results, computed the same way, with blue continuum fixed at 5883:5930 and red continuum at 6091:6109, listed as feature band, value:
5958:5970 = -0.056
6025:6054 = -0.045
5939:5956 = -0.031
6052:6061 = -0.021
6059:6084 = -0.012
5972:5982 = -0.047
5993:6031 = 0.000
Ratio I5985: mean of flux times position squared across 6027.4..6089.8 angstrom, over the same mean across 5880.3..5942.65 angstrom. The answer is 1.09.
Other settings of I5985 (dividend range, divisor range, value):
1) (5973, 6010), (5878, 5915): 1.07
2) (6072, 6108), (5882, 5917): 1.10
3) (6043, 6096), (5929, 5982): 1.04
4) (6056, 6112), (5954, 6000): 1.03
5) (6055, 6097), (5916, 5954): 1.05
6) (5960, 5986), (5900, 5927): 1.05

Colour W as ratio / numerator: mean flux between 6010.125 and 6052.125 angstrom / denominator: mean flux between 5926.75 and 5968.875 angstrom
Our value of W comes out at 1.00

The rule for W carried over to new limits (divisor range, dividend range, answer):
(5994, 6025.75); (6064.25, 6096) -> 1.02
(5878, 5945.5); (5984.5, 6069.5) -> 1.02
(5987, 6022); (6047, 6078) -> 1.03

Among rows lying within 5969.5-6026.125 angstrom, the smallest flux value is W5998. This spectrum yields 6.761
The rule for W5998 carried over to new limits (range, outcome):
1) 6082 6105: 6.948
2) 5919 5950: 6.927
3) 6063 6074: 7.244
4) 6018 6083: 6.842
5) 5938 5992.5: 7.006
